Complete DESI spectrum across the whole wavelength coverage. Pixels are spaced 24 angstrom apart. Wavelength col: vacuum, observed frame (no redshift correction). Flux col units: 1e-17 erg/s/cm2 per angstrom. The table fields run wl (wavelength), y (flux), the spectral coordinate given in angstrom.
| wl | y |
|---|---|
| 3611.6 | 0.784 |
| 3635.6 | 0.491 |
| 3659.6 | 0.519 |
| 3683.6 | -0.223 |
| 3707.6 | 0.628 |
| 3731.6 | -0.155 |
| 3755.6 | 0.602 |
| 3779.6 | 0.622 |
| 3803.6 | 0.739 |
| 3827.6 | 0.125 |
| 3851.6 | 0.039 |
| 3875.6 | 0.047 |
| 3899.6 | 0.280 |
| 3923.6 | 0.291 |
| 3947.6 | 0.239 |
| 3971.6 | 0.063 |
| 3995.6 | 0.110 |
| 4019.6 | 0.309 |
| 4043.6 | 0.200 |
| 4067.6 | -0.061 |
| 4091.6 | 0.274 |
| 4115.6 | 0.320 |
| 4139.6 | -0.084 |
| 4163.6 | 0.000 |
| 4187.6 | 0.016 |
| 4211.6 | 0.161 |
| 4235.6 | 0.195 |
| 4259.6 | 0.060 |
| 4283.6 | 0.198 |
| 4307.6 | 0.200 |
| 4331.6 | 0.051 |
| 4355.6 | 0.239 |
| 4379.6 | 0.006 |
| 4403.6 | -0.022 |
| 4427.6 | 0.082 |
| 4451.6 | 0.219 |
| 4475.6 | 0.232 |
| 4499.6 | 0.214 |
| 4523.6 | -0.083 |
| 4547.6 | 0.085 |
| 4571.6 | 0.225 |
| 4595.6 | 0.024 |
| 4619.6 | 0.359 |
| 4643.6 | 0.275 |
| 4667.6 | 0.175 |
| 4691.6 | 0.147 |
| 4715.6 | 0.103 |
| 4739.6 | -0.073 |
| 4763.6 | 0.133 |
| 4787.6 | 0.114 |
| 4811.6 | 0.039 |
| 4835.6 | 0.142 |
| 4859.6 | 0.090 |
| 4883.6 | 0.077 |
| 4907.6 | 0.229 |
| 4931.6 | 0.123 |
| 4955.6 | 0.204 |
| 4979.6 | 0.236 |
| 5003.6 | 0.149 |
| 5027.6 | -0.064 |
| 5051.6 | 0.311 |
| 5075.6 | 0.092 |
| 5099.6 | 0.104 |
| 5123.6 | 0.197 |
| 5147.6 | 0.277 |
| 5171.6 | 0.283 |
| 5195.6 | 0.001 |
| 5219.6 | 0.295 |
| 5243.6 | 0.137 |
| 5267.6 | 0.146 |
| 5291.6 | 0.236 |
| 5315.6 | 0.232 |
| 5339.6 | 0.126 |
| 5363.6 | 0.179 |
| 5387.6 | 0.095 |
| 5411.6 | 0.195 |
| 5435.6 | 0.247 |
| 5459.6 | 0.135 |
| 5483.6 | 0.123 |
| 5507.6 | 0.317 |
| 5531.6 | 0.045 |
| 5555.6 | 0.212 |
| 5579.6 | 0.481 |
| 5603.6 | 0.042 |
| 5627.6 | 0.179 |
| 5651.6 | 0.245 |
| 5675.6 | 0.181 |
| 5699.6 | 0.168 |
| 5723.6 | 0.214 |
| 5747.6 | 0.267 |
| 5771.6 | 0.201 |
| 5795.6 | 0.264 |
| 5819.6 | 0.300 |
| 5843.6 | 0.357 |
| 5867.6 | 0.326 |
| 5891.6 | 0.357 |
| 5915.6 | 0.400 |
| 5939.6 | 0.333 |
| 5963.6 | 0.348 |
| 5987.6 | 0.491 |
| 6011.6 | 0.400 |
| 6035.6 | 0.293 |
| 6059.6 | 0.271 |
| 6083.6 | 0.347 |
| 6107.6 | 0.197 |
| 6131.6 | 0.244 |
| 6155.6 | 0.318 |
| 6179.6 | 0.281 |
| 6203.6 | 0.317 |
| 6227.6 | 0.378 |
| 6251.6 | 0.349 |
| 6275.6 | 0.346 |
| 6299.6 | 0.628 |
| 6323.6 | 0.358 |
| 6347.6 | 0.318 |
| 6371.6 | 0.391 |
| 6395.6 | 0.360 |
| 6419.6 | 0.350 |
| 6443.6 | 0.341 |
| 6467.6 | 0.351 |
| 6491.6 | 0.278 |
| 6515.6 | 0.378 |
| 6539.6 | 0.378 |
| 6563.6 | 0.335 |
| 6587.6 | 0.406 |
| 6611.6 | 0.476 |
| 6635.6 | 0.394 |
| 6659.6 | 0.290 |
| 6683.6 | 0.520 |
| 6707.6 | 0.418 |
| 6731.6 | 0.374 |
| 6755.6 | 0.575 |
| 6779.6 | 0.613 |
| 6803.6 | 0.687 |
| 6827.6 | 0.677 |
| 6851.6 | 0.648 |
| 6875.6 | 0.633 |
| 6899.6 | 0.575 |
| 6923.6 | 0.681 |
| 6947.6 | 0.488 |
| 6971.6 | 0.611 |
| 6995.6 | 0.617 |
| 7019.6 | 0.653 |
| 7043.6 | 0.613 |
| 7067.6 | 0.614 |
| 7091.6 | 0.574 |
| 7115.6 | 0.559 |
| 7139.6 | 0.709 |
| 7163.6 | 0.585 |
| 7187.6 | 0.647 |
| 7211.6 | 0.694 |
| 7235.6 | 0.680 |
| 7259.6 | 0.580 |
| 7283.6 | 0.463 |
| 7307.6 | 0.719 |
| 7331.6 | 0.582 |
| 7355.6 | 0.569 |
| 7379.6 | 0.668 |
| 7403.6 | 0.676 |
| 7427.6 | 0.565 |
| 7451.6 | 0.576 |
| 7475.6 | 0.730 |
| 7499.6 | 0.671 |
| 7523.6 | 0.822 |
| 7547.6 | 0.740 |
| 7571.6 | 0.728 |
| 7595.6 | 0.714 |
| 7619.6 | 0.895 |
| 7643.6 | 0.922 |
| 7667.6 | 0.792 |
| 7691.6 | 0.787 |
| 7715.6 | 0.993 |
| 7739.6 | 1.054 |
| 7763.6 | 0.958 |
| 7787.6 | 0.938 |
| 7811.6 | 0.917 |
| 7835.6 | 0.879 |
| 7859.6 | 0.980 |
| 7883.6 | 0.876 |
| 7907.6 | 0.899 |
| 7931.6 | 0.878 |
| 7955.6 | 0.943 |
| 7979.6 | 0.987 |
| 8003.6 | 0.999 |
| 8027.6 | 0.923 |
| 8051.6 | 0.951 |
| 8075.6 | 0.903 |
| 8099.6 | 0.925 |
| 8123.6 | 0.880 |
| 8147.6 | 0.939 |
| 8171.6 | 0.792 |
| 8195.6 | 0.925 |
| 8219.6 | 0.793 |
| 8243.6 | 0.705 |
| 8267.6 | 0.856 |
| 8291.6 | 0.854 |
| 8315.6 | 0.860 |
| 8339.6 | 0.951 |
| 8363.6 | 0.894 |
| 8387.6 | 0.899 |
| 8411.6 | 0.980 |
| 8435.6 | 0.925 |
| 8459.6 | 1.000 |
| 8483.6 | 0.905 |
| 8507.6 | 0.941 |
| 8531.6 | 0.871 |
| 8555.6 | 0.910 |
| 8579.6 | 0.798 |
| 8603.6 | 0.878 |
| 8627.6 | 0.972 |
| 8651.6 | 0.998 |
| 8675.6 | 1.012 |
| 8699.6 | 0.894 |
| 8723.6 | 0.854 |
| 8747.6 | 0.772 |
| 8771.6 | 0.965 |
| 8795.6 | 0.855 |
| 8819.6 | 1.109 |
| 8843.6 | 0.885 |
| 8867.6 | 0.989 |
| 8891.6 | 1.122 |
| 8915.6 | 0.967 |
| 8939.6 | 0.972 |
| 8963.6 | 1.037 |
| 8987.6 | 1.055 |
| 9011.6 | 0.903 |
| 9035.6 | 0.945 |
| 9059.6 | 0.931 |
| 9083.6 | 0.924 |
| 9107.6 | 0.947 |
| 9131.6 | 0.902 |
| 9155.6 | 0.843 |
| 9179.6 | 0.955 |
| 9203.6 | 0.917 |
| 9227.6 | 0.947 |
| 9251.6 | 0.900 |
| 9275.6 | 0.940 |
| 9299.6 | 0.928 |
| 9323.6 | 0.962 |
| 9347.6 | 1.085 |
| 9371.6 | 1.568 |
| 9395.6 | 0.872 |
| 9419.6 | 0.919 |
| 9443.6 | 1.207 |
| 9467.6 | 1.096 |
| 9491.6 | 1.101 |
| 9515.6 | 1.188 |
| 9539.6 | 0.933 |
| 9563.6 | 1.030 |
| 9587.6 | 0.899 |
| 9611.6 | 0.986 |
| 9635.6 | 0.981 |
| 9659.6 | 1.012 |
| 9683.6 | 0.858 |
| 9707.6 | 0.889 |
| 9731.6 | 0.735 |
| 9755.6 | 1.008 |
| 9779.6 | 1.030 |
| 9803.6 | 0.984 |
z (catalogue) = 0.69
